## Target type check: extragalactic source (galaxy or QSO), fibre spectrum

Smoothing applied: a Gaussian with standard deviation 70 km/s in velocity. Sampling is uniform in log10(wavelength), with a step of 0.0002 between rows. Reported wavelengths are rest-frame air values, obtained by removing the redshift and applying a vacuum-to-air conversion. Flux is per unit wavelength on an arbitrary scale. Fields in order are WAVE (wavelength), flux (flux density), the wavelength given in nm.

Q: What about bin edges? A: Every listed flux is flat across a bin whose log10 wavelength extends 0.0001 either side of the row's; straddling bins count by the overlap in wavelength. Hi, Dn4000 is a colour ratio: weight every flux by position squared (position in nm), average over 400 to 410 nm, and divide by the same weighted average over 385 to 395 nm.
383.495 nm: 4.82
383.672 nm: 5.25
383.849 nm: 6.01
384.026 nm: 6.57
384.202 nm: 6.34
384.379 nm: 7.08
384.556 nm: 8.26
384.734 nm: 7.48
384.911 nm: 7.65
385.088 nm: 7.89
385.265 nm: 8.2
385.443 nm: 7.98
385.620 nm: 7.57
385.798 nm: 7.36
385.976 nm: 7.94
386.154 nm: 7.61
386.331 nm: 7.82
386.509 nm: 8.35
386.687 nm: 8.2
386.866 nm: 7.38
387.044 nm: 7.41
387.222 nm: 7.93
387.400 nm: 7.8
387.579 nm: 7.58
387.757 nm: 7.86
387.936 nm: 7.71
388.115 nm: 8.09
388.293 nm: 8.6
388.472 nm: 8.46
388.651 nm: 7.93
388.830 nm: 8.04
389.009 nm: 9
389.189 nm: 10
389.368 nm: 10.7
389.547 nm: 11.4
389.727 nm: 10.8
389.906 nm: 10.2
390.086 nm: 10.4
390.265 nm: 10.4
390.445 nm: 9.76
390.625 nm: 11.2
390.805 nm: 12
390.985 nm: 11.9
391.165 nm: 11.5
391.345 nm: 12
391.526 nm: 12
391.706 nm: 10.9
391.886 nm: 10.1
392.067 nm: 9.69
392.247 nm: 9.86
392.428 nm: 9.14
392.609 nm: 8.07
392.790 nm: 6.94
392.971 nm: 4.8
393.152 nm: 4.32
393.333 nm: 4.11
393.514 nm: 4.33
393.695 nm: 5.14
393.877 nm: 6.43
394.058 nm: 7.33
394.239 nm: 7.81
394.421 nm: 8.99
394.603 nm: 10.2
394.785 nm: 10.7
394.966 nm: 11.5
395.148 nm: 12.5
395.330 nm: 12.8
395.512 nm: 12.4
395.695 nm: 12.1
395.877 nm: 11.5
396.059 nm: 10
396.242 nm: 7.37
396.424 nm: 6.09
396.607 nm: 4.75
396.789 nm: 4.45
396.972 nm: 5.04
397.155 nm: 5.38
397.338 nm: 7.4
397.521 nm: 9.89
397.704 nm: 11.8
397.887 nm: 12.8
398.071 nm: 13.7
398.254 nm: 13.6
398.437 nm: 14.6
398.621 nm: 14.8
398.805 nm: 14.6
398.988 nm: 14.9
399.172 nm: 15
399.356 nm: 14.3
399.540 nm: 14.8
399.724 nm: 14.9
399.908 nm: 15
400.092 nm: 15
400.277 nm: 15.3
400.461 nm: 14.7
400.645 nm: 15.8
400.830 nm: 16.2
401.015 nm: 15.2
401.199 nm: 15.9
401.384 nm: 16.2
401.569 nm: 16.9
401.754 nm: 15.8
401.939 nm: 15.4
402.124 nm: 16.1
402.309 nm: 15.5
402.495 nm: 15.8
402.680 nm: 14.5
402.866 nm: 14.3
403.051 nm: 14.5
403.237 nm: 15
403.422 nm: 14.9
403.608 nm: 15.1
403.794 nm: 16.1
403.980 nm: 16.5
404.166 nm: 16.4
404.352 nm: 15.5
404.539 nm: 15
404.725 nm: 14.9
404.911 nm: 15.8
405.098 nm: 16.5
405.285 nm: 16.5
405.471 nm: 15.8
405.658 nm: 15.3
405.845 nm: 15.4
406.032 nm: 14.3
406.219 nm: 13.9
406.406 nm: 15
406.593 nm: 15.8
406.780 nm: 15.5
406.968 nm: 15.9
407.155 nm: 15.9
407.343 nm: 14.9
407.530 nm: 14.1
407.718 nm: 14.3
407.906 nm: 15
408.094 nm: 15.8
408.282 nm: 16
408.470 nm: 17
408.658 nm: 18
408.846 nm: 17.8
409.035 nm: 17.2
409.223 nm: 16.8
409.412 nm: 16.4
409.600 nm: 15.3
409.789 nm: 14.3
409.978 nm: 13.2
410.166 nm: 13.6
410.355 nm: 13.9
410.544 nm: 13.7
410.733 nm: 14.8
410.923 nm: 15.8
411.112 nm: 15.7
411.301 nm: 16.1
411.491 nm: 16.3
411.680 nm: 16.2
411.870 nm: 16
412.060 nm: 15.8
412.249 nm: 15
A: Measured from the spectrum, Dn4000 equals 1.93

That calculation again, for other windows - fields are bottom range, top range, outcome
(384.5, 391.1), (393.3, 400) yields 1.24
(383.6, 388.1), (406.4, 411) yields 2.31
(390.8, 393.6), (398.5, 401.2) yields 1.79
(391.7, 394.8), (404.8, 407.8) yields 2.16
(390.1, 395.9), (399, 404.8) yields 1.70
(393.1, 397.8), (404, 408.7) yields 1.98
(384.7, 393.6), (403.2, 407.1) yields 1.93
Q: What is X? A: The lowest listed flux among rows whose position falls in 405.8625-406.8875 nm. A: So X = 13.9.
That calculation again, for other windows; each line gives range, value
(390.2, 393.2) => 4.32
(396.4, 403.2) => 4.45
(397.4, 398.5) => 9.89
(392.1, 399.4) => 4.11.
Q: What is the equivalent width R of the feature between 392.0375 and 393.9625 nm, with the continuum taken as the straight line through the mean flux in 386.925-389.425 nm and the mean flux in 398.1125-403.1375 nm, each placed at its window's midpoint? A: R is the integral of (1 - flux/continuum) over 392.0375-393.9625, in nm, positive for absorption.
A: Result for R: 0.77 nm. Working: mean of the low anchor 8.32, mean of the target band 6.52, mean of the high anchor 15.2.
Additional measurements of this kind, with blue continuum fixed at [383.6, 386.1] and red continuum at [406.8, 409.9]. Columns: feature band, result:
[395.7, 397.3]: 0.608 nm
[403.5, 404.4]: -0.104 nm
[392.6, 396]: 0.717 nm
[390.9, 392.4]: -0.178 nm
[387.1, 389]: 0.094 nm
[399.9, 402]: -0.393 nm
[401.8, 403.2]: -0.146 nm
